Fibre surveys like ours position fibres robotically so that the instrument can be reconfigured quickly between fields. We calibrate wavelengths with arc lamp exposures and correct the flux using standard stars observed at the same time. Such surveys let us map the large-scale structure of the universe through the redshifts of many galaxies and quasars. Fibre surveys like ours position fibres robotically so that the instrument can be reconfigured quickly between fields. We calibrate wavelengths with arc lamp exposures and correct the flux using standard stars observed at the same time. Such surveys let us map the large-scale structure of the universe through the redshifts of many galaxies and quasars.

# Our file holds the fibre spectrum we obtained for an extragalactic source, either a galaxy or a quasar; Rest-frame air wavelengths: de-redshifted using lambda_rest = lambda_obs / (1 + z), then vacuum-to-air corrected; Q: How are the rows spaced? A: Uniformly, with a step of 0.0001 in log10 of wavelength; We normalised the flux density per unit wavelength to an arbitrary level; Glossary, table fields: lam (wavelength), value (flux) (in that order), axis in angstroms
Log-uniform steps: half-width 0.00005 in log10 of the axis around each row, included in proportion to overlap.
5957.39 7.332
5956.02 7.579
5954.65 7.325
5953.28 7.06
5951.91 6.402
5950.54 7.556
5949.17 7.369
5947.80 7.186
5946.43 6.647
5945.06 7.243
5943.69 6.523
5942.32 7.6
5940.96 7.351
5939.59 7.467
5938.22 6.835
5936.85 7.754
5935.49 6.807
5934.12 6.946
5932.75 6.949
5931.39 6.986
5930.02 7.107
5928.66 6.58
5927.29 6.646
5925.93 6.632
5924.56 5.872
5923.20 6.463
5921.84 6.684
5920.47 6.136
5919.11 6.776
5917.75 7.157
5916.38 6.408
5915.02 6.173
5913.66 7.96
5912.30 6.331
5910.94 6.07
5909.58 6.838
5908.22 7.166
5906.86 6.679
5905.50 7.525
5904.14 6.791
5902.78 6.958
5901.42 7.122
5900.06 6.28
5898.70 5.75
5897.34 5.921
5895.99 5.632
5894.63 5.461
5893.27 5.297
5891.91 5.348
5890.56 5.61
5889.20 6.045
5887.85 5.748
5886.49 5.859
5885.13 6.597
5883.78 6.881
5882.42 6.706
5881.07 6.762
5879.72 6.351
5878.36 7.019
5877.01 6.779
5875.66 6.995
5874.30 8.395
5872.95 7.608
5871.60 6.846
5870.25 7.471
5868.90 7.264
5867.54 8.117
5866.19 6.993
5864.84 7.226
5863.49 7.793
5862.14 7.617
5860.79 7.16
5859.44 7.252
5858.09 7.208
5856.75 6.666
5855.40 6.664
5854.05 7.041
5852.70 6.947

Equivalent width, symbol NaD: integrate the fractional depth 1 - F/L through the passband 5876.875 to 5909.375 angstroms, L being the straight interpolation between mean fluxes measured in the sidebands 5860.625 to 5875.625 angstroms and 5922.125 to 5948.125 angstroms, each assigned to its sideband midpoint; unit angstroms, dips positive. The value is 4.1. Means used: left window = 7.49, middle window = 6.34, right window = 6.92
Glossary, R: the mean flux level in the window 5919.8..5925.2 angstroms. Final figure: 6.29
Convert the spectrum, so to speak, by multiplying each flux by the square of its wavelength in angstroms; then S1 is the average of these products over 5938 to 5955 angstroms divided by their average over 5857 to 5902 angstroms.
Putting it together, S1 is 1.09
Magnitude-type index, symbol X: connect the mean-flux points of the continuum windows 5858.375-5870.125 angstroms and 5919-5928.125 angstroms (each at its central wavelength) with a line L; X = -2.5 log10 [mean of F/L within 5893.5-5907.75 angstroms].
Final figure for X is 0.07 mag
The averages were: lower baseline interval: 7.42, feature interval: 6.39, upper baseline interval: 6.44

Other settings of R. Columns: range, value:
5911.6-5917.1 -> 6.72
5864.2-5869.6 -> 7.39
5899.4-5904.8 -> 6.79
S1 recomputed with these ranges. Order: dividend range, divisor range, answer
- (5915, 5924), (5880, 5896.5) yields 1.10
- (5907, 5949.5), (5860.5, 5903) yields 1.05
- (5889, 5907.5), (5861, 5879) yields 0.84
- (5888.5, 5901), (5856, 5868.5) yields 0.79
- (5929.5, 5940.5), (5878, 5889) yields 1.12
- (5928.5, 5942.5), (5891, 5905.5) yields 1.18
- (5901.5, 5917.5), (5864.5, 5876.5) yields 0.93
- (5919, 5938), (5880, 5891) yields 1.09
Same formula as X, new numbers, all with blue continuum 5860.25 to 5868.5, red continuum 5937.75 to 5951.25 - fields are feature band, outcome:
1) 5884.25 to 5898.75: 0.267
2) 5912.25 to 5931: 0.096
